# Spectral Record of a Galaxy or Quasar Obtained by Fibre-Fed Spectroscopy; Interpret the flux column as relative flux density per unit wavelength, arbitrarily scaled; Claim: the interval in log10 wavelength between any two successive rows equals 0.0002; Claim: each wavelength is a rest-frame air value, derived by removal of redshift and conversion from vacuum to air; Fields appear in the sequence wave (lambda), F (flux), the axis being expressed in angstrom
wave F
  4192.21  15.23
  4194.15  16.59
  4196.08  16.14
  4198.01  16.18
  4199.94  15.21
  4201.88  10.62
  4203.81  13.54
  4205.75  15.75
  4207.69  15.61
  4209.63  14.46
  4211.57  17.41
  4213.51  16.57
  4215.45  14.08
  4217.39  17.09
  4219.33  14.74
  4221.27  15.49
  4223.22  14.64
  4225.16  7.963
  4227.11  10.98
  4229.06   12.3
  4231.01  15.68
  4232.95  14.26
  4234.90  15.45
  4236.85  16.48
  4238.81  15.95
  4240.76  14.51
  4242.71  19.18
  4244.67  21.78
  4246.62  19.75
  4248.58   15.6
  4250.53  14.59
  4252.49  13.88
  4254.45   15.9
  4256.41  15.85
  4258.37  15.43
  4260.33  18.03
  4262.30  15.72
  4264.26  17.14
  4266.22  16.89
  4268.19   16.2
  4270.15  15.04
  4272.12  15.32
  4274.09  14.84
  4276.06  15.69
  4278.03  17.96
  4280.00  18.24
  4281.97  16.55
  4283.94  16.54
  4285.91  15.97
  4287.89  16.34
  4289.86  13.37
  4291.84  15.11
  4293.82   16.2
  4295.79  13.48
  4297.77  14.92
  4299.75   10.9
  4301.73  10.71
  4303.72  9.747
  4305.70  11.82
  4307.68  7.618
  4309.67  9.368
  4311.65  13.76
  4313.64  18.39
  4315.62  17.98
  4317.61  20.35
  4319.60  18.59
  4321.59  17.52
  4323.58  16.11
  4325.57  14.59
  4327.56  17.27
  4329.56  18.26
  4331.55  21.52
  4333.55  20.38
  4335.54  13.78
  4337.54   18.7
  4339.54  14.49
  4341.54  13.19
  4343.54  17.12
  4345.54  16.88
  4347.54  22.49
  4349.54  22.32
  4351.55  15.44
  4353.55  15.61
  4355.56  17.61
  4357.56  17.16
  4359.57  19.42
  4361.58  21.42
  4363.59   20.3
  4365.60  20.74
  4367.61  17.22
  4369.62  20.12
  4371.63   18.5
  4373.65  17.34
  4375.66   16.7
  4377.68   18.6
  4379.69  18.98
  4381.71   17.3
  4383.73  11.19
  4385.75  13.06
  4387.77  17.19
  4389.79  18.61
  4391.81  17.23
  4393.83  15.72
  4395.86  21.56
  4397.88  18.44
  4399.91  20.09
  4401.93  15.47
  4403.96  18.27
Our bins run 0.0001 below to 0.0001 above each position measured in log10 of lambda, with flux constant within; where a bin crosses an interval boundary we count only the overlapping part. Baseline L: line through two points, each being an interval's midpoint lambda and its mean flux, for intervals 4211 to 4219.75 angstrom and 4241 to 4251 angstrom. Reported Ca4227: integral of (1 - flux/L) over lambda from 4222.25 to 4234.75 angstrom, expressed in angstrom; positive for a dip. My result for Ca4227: 3.0 angstrom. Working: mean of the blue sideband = 16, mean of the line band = 12.8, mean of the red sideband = 18.1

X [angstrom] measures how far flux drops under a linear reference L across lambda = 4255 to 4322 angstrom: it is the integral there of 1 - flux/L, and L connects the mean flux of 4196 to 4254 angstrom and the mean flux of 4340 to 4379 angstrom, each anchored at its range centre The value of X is 5.7 angstrom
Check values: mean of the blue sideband 15.2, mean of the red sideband 18.3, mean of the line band 15.2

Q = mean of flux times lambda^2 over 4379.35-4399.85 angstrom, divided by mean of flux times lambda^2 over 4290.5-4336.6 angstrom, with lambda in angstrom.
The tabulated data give 1.16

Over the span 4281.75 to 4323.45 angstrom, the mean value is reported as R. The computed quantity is 14.5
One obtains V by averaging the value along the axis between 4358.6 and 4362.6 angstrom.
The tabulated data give 20.4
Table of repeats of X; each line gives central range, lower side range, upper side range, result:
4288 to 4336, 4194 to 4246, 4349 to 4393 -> 4.7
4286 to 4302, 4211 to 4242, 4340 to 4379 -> 2.3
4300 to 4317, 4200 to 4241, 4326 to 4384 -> 4.3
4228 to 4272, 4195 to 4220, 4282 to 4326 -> -3.6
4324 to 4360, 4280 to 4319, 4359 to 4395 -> -2.9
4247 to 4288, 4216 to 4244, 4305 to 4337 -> -2.2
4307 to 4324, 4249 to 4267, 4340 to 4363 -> 1.6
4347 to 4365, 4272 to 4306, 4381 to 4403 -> -3.2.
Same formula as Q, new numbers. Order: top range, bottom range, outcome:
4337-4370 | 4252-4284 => 1.17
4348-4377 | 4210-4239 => 1.36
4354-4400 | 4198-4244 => 1.31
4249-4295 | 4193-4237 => 1.12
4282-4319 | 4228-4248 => 0.88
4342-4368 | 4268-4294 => 1.21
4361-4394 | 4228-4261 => 1.16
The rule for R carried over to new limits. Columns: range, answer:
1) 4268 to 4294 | 15.9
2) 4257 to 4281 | 16.4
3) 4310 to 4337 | 17.4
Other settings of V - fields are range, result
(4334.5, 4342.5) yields 15.1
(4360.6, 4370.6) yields 20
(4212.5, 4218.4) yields 15.9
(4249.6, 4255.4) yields 14.8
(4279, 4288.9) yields 16.7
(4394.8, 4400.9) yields 20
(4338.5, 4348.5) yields 16.8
